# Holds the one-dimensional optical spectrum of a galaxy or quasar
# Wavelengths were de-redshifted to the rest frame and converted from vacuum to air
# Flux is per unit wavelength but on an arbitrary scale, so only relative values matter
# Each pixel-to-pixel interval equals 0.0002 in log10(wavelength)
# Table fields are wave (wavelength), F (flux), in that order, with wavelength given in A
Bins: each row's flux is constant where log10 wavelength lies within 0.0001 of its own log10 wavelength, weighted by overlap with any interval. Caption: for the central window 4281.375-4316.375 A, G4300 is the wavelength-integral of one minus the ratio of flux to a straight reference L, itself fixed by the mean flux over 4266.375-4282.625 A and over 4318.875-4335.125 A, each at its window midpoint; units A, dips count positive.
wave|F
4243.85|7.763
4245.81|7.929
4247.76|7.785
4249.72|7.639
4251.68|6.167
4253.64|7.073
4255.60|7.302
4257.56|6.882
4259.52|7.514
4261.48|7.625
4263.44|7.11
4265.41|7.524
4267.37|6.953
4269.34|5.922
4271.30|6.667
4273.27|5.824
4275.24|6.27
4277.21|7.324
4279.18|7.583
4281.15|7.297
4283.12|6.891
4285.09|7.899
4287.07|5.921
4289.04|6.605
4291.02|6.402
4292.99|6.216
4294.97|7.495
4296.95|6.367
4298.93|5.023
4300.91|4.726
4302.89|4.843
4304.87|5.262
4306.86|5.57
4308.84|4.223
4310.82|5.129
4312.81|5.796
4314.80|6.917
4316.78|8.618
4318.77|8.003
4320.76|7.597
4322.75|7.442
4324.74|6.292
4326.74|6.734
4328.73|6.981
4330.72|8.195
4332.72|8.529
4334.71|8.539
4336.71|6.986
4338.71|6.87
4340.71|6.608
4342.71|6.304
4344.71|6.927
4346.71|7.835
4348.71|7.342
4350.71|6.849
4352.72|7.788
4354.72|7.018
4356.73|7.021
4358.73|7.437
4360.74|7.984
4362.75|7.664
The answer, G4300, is 5.23 A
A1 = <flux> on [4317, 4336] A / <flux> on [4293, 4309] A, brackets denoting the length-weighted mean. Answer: 1.37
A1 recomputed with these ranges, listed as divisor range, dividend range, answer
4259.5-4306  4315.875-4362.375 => 1.13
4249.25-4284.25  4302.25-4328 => 0.91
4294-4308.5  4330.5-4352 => 1.32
